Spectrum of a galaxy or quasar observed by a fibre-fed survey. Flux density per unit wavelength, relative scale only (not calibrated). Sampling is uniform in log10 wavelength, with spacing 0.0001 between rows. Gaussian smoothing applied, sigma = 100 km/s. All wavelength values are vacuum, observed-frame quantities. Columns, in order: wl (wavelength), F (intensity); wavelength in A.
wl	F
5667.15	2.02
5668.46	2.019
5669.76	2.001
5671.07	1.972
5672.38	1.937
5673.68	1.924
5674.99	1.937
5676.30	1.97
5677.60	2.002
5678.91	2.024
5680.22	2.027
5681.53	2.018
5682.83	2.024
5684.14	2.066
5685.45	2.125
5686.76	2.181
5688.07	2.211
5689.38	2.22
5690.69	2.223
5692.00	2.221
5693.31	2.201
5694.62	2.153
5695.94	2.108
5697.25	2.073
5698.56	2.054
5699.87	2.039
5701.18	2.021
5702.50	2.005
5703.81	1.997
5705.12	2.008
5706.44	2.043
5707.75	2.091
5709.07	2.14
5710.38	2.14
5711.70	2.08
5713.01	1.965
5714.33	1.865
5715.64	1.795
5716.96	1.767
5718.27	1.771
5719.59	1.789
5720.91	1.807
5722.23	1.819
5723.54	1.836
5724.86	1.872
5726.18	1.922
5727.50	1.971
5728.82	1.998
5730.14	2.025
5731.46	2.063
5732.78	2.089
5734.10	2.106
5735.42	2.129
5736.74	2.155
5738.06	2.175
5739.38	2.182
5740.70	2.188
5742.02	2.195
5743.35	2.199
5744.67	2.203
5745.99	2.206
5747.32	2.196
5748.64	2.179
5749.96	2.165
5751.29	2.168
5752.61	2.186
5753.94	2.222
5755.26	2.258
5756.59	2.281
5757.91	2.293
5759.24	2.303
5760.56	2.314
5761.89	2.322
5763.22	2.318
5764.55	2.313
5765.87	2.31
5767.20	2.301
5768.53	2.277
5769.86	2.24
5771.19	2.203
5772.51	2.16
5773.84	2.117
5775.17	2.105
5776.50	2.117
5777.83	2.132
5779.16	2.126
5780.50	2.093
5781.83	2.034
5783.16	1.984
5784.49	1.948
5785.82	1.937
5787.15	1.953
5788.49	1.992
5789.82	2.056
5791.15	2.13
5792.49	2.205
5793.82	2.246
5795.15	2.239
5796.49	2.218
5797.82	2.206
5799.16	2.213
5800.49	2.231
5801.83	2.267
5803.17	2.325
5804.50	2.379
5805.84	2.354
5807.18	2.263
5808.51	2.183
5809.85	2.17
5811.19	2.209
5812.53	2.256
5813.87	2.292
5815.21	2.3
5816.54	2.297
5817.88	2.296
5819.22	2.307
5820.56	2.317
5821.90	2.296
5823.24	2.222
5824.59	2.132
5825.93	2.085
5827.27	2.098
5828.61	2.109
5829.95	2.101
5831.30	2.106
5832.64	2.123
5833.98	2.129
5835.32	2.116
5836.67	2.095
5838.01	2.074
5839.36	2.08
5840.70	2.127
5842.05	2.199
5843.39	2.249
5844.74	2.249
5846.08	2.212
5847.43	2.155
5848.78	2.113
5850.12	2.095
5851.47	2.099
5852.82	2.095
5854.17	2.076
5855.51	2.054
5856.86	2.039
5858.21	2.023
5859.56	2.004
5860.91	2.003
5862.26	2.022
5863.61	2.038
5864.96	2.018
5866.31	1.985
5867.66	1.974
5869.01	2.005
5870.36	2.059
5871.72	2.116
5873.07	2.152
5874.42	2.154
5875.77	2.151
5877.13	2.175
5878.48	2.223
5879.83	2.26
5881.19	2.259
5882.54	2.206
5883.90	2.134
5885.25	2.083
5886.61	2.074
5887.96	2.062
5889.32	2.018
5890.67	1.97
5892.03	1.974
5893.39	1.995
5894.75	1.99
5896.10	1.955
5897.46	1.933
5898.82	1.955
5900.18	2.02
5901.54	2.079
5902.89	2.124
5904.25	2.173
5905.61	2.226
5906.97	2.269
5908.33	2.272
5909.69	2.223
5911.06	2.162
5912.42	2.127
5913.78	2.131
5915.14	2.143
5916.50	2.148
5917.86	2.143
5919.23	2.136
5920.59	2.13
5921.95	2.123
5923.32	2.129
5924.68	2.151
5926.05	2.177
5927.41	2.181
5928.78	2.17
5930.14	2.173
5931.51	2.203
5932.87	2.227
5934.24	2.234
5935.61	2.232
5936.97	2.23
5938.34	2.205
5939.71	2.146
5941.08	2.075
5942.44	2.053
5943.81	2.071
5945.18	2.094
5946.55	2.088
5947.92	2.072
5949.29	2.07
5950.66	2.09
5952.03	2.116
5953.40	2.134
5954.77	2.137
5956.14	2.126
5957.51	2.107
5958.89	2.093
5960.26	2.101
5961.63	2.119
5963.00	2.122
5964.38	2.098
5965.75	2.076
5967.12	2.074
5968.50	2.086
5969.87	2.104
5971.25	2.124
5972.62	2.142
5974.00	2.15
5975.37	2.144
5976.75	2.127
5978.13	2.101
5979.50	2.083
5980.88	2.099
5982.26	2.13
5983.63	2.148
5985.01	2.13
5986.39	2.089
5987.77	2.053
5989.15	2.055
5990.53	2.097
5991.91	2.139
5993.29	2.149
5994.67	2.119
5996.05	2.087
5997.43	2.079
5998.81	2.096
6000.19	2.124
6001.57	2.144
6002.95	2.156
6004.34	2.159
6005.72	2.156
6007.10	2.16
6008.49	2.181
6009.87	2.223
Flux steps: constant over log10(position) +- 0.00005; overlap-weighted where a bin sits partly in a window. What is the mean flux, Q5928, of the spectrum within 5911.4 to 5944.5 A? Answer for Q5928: 2.16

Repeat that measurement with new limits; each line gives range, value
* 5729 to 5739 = 2.1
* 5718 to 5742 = 2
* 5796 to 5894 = 2.15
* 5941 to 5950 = 2.08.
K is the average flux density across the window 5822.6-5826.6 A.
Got 2.14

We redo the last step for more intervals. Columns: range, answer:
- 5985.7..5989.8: 2.06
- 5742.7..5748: 2.2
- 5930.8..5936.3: 2.22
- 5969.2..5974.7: 2.13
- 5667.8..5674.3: 1.97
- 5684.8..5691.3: 2.19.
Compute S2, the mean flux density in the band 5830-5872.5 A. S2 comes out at 2.09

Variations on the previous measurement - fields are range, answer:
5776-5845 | 2.17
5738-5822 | 2.21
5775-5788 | 2.04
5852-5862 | 2.04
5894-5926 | 2.12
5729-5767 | 2.2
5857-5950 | 2.11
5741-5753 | 2.19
